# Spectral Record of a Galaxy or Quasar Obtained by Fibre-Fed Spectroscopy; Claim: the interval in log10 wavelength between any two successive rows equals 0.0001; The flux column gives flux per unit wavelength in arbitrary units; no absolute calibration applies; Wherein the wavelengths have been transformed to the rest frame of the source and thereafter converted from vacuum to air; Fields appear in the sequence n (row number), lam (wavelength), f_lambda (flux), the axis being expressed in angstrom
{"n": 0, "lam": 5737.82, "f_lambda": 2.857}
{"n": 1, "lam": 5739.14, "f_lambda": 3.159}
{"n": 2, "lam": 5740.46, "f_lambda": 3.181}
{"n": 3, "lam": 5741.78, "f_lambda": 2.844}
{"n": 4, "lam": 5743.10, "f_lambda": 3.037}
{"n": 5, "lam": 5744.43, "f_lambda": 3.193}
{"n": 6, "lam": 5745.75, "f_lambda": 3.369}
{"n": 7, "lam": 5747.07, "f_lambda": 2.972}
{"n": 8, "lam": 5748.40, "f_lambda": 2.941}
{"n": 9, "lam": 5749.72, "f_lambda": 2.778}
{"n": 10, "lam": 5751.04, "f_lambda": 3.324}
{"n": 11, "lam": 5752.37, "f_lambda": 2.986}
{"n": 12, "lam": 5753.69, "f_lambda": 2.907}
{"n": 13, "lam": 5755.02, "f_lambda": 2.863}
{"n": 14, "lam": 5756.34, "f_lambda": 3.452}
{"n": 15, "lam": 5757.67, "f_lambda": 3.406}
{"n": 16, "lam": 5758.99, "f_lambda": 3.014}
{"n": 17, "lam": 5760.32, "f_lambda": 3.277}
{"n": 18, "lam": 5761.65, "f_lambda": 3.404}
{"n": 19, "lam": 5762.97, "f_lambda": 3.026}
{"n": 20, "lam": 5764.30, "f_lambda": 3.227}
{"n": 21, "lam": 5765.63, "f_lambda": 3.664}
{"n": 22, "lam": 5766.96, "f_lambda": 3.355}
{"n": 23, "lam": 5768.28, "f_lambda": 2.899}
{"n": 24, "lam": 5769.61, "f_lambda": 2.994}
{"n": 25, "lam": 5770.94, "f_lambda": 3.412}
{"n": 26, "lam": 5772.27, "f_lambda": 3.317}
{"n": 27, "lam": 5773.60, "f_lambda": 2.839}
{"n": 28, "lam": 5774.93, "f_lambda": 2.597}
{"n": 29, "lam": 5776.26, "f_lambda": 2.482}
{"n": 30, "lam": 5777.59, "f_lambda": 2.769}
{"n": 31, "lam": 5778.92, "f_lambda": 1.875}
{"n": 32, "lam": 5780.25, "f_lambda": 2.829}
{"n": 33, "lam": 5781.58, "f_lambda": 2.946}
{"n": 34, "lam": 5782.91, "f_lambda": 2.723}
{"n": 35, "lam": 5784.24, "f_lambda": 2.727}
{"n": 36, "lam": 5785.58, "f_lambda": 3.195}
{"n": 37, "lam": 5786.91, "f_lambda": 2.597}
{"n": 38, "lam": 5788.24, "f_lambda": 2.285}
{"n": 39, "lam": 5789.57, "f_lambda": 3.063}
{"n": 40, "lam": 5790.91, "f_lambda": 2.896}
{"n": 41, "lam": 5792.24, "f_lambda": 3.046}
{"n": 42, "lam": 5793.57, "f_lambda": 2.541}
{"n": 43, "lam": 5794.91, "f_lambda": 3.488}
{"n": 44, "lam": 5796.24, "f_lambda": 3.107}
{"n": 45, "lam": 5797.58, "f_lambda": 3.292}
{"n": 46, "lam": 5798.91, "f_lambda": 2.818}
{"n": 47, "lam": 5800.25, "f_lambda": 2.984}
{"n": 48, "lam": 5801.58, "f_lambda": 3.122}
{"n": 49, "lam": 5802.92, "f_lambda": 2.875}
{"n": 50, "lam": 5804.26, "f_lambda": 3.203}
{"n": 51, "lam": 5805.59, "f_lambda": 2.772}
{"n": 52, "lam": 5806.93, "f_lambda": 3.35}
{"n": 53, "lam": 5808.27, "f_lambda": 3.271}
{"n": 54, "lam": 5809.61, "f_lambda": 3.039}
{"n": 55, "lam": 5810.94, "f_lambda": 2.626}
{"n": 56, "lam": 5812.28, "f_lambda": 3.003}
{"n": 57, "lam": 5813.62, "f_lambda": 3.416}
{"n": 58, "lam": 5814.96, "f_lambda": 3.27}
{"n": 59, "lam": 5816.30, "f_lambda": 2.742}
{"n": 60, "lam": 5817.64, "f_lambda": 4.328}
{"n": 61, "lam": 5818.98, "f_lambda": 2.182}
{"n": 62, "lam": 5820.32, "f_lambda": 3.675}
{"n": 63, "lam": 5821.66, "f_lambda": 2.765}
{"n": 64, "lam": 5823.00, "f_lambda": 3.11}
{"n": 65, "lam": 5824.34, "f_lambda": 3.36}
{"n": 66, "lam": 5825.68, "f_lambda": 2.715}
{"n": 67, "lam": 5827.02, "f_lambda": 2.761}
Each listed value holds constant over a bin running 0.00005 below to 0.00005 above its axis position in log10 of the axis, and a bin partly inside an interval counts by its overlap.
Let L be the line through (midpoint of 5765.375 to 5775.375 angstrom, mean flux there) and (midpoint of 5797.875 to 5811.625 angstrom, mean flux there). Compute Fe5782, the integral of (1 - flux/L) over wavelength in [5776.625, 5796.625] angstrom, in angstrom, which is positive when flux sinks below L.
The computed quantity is 1.8 angstrom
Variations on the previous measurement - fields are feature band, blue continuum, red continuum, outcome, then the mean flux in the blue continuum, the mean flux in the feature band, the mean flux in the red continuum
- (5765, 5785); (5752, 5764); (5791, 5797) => 1.32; 3.16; 2.89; 3.04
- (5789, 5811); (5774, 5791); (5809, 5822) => -0.97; 2.69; 3.04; 3.11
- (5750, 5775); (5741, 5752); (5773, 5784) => -2.81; 3.06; 3.16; 2.64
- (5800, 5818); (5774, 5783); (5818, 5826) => -1.37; 2.6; 3.13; 3.03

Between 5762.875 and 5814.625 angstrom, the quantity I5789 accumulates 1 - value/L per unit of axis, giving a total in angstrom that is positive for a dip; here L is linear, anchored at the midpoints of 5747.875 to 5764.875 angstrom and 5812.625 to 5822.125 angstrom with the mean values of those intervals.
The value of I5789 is 3.2 angstrom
